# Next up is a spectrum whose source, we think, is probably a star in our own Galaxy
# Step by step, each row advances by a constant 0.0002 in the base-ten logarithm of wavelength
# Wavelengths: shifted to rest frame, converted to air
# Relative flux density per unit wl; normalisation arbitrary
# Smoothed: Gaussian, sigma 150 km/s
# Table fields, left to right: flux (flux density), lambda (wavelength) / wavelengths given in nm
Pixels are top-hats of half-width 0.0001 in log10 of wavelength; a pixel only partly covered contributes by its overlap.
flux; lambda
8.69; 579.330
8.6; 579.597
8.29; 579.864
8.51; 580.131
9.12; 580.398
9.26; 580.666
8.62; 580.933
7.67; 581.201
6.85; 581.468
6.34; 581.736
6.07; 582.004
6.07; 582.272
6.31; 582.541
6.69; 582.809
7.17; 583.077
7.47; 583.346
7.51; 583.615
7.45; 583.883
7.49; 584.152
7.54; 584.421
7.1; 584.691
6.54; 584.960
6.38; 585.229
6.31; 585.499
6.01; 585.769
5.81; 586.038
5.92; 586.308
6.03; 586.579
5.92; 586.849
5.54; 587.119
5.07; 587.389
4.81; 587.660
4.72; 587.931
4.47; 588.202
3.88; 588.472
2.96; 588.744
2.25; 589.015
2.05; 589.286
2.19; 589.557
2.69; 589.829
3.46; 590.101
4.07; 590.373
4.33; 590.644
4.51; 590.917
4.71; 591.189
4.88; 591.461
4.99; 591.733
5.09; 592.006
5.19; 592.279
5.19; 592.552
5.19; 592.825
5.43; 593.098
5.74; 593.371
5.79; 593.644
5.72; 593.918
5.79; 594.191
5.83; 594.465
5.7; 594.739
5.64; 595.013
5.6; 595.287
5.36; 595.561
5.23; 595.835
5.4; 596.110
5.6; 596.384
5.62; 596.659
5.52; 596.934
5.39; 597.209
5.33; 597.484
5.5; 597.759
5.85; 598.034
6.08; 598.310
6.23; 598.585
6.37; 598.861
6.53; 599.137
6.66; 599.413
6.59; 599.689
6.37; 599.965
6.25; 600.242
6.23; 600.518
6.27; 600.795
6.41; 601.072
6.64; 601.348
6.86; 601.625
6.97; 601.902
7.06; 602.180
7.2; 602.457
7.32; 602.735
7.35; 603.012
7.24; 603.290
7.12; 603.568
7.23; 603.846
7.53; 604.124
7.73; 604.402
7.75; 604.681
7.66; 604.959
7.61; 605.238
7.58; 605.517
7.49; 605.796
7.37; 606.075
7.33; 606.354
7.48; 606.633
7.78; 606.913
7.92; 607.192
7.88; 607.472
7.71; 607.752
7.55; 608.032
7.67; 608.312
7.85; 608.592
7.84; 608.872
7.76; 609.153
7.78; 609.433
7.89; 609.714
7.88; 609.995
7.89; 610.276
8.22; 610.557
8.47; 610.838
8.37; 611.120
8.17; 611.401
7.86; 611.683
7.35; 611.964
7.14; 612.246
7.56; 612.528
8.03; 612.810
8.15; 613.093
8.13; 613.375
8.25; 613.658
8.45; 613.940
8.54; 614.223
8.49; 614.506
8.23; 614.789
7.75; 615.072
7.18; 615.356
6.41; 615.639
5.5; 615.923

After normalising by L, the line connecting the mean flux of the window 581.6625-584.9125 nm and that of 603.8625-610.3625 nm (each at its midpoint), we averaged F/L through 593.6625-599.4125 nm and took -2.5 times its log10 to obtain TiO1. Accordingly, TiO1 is 0.27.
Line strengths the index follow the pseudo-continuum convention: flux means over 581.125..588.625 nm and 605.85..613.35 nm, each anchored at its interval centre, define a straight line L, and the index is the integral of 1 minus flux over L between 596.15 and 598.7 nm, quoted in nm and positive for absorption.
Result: 0.50 nm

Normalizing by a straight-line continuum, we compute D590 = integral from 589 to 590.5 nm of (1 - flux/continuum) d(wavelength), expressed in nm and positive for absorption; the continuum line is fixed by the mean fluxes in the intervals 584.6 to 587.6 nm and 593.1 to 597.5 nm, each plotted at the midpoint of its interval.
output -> 0.77 nm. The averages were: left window 6.01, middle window 2.82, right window 5.58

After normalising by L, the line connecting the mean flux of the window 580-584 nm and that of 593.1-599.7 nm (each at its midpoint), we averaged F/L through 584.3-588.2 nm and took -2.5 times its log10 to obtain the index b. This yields 0.17 mag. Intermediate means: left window 7.41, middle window 5.92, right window 5.77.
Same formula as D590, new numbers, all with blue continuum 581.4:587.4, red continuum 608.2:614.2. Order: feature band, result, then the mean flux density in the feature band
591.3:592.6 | 0.35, 5.05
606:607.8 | 0.02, 7.64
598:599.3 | 0.18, 6.25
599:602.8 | 0.39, 6.66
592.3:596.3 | 0.86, 5.53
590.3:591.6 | 0.45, 4.53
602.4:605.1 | 0.05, 7.42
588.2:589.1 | 0.46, 3.29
